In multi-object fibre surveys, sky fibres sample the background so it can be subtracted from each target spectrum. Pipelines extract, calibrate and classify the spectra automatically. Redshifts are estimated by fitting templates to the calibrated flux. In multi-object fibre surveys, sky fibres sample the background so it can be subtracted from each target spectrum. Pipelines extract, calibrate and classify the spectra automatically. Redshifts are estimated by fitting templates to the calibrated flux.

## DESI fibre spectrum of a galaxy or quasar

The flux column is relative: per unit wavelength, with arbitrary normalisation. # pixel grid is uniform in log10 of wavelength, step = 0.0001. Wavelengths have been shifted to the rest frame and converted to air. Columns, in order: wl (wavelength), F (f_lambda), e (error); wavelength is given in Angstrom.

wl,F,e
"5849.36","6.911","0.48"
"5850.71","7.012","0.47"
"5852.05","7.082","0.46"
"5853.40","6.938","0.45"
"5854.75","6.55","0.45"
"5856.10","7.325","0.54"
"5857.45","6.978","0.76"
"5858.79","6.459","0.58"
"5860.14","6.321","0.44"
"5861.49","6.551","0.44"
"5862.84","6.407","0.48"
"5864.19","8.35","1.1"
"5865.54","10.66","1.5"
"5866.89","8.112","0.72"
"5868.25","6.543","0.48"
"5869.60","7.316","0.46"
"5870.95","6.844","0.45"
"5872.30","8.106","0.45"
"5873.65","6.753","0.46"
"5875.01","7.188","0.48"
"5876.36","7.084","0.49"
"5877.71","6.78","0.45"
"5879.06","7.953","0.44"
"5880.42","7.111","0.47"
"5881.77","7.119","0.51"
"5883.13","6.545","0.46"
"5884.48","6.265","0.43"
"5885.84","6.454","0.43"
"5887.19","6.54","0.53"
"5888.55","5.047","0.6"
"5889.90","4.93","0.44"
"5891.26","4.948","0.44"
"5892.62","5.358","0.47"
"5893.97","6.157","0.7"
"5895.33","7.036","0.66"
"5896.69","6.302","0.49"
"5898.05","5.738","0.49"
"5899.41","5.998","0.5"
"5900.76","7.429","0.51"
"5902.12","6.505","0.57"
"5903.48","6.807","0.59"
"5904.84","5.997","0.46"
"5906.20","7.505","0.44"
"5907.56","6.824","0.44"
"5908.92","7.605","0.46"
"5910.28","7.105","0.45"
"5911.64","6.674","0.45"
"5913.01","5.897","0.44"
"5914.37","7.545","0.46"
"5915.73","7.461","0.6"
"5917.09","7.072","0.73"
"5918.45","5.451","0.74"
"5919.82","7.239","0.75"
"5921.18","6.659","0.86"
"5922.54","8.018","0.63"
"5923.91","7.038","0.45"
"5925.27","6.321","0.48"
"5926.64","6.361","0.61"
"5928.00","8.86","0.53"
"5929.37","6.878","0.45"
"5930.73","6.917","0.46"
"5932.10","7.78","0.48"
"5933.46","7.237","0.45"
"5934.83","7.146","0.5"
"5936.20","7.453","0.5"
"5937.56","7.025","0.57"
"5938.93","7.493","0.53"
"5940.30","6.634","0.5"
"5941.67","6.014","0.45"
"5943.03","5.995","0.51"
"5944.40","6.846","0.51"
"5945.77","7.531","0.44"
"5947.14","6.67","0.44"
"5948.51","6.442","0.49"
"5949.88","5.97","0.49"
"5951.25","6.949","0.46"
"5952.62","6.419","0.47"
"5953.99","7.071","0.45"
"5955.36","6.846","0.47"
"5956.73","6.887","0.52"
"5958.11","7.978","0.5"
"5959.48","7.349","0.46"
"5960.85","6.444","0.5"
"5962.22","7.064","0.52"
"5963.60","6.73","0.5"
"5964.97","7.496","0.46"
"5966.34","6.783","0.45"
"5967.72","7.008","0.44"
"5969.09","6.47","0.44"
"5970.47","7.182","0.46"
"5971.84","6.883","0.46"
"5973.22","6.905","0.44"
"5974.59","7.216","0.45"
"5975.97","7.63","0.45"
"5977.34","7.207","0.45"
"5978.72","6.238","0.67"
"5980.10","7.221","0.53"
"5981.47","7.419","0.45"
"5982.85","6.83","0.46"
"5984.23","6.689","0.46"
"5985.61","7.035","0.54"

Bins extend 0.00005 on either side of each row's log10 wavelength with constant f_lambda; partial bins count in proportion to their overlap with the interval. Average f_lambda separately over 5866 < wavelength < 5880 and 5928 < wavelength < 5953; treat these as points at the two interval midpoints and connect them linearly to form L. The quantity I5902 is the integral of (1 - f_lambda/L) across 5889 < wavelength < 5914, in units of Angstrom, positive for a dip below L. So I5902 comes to 2.7 Angstrom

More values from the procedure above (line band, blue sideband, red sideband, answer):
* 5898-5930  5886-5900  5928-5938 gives -1.4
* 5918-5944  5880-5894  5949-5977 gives -1.7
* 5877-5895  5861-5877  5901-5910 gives 2.4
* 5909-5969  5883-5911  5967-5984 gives -2.3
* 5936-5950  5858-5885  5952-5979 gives 0.6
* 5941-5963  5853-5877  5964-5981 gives 0.9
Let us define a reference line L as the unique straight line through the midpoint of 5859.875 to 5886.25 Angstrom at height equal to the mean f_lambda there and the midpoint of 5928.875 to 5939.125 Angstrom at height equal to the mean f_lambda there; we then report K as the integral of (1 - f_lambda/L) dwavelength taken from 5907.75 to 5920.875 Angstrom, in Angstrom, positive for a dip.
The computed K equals 0.6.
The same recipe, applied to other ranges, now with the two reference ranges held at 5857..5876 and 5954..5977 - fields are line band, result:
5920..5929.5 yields -0.02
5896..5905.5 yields 1.10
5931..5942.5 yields 0.10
